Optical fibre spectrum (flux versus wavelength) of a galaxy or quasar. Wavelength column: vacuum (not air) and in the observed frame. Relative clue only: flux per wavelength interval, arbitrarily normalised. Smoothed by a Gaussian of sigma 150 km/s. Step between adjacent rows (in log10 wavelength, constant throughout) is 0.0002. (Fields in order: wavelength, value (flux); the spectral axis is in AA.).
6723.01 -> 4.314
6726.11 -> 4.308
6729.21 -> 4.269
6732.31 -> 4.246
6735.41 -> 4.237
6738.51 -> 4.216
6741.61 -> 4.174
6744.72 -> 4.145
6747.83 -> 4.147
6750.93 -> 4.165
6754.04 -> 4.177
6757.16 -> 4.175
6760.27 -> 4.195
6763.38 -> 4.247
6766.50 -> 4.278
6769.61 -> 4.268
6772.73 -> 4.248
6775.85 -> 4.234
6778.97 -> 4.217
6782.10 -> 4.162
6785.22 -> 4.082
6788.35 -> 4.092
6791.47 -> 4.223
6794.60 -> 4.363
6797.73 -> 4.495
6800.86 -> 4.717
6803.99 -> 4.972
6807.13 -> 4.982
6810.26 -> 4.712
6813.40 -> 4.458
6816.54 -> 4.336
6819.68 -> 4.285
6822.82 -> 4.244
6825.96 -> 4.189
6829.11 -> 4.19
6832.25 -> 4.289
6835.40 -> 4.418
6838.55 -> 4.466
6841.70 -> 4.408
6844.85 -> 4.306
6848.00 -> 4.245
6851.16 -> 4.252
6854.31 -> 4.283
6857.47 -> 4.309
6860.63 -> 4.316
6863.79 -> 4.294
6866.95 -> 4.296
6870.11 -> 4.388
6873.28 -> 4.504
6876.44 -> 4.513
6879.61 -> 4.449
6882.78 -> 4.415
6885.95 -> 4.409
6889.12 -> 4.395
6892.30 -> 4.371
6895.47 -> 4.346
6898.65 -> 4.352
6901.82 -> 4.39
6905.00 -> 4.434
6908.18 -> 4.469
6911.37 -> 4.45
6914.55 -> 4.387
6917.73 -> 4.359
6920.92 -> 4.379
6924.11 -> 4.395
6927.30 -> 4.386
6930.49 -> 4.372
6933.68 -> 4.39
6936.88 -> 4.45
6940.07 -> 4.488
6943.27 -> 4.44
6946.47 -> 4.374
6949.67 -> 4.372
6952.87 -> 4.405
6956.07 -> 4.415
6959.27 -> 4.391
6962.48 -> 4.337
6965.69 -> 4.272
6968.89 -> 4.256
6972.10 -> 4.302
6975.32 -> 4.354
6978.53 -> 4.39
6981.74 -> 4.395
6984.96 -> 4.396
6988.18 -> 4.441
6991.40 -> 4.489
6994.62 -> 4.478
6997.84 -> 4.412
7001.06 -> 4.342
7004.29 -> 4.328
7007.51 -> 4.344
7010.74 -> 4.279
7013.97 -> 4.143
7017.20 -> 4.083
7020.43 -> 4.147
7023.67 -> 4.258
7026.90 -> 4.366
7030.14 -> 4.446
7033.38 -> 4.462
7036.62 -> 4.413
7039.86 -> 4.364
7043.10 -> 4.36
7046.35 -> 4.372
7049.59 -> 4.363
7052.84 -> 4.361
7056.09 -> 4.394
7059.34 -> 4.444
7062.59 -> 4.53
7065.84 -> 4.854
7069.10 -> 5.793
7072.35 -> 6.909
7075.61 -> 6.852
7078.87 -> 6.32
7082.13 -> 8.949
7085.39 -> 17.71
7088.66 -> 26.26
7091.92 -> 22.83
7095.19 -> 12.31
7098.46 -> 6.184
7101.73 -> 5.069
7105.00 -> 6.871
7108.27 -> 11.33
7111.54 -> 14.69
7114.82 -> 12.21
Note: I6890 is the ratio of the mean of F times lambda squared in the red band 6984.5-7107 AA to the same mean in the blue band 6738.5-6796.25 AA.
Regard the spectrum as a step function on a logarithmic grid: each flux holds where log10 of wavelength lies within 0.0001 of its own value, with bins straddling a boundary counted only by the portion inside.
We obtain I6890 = 1.7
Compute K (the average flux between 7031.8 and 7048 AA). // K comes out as 4.39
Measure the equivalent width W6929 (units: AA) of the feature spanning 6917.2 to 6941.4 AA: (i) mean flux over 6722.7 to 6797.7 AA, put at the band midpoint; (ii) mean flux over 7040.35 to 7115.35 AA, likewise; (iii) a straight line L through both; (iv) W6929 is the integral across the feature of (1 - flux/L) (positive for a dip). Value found 8.3 AA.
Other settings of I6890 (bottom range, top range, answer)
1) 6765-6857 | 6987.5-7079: 1.14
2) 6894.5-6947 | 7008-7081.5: 1.13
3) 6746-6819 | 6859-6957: 1.05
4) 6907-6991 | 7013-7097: 1.72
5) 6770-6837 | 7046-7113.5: 2.26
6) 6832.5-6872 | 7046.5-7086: 1.54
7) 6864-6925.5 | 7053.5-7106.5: 2.23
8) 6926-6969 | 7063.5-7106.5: 2.48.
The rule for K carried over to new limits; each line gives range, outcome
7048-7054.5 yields 4.36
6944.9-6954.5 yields 4.39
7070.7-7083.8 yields 7.29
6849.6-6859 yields 4.28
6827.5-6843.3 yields 4.35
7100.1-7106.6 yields 5.97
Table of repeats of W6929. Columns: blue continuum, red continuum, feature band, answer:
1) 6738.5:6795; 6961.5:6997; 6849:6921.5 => -1.4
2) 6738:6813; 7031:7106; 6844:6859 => 2.8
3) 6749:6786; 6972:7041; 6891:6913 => -0.6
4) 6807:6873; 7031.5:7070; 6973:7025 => 1.9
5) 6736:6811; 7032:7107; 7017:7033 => 6.7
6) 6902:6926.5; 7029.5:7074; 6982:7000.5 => 0.6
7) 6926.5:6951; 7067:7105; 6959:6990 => 8.5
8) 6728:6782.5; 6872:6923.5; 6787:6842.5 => -1.8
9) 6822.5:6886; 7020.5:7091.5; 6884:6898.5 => 1.3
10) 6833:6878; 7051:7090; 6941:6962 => 5.9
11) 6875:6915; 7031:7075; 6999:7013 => 1.1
